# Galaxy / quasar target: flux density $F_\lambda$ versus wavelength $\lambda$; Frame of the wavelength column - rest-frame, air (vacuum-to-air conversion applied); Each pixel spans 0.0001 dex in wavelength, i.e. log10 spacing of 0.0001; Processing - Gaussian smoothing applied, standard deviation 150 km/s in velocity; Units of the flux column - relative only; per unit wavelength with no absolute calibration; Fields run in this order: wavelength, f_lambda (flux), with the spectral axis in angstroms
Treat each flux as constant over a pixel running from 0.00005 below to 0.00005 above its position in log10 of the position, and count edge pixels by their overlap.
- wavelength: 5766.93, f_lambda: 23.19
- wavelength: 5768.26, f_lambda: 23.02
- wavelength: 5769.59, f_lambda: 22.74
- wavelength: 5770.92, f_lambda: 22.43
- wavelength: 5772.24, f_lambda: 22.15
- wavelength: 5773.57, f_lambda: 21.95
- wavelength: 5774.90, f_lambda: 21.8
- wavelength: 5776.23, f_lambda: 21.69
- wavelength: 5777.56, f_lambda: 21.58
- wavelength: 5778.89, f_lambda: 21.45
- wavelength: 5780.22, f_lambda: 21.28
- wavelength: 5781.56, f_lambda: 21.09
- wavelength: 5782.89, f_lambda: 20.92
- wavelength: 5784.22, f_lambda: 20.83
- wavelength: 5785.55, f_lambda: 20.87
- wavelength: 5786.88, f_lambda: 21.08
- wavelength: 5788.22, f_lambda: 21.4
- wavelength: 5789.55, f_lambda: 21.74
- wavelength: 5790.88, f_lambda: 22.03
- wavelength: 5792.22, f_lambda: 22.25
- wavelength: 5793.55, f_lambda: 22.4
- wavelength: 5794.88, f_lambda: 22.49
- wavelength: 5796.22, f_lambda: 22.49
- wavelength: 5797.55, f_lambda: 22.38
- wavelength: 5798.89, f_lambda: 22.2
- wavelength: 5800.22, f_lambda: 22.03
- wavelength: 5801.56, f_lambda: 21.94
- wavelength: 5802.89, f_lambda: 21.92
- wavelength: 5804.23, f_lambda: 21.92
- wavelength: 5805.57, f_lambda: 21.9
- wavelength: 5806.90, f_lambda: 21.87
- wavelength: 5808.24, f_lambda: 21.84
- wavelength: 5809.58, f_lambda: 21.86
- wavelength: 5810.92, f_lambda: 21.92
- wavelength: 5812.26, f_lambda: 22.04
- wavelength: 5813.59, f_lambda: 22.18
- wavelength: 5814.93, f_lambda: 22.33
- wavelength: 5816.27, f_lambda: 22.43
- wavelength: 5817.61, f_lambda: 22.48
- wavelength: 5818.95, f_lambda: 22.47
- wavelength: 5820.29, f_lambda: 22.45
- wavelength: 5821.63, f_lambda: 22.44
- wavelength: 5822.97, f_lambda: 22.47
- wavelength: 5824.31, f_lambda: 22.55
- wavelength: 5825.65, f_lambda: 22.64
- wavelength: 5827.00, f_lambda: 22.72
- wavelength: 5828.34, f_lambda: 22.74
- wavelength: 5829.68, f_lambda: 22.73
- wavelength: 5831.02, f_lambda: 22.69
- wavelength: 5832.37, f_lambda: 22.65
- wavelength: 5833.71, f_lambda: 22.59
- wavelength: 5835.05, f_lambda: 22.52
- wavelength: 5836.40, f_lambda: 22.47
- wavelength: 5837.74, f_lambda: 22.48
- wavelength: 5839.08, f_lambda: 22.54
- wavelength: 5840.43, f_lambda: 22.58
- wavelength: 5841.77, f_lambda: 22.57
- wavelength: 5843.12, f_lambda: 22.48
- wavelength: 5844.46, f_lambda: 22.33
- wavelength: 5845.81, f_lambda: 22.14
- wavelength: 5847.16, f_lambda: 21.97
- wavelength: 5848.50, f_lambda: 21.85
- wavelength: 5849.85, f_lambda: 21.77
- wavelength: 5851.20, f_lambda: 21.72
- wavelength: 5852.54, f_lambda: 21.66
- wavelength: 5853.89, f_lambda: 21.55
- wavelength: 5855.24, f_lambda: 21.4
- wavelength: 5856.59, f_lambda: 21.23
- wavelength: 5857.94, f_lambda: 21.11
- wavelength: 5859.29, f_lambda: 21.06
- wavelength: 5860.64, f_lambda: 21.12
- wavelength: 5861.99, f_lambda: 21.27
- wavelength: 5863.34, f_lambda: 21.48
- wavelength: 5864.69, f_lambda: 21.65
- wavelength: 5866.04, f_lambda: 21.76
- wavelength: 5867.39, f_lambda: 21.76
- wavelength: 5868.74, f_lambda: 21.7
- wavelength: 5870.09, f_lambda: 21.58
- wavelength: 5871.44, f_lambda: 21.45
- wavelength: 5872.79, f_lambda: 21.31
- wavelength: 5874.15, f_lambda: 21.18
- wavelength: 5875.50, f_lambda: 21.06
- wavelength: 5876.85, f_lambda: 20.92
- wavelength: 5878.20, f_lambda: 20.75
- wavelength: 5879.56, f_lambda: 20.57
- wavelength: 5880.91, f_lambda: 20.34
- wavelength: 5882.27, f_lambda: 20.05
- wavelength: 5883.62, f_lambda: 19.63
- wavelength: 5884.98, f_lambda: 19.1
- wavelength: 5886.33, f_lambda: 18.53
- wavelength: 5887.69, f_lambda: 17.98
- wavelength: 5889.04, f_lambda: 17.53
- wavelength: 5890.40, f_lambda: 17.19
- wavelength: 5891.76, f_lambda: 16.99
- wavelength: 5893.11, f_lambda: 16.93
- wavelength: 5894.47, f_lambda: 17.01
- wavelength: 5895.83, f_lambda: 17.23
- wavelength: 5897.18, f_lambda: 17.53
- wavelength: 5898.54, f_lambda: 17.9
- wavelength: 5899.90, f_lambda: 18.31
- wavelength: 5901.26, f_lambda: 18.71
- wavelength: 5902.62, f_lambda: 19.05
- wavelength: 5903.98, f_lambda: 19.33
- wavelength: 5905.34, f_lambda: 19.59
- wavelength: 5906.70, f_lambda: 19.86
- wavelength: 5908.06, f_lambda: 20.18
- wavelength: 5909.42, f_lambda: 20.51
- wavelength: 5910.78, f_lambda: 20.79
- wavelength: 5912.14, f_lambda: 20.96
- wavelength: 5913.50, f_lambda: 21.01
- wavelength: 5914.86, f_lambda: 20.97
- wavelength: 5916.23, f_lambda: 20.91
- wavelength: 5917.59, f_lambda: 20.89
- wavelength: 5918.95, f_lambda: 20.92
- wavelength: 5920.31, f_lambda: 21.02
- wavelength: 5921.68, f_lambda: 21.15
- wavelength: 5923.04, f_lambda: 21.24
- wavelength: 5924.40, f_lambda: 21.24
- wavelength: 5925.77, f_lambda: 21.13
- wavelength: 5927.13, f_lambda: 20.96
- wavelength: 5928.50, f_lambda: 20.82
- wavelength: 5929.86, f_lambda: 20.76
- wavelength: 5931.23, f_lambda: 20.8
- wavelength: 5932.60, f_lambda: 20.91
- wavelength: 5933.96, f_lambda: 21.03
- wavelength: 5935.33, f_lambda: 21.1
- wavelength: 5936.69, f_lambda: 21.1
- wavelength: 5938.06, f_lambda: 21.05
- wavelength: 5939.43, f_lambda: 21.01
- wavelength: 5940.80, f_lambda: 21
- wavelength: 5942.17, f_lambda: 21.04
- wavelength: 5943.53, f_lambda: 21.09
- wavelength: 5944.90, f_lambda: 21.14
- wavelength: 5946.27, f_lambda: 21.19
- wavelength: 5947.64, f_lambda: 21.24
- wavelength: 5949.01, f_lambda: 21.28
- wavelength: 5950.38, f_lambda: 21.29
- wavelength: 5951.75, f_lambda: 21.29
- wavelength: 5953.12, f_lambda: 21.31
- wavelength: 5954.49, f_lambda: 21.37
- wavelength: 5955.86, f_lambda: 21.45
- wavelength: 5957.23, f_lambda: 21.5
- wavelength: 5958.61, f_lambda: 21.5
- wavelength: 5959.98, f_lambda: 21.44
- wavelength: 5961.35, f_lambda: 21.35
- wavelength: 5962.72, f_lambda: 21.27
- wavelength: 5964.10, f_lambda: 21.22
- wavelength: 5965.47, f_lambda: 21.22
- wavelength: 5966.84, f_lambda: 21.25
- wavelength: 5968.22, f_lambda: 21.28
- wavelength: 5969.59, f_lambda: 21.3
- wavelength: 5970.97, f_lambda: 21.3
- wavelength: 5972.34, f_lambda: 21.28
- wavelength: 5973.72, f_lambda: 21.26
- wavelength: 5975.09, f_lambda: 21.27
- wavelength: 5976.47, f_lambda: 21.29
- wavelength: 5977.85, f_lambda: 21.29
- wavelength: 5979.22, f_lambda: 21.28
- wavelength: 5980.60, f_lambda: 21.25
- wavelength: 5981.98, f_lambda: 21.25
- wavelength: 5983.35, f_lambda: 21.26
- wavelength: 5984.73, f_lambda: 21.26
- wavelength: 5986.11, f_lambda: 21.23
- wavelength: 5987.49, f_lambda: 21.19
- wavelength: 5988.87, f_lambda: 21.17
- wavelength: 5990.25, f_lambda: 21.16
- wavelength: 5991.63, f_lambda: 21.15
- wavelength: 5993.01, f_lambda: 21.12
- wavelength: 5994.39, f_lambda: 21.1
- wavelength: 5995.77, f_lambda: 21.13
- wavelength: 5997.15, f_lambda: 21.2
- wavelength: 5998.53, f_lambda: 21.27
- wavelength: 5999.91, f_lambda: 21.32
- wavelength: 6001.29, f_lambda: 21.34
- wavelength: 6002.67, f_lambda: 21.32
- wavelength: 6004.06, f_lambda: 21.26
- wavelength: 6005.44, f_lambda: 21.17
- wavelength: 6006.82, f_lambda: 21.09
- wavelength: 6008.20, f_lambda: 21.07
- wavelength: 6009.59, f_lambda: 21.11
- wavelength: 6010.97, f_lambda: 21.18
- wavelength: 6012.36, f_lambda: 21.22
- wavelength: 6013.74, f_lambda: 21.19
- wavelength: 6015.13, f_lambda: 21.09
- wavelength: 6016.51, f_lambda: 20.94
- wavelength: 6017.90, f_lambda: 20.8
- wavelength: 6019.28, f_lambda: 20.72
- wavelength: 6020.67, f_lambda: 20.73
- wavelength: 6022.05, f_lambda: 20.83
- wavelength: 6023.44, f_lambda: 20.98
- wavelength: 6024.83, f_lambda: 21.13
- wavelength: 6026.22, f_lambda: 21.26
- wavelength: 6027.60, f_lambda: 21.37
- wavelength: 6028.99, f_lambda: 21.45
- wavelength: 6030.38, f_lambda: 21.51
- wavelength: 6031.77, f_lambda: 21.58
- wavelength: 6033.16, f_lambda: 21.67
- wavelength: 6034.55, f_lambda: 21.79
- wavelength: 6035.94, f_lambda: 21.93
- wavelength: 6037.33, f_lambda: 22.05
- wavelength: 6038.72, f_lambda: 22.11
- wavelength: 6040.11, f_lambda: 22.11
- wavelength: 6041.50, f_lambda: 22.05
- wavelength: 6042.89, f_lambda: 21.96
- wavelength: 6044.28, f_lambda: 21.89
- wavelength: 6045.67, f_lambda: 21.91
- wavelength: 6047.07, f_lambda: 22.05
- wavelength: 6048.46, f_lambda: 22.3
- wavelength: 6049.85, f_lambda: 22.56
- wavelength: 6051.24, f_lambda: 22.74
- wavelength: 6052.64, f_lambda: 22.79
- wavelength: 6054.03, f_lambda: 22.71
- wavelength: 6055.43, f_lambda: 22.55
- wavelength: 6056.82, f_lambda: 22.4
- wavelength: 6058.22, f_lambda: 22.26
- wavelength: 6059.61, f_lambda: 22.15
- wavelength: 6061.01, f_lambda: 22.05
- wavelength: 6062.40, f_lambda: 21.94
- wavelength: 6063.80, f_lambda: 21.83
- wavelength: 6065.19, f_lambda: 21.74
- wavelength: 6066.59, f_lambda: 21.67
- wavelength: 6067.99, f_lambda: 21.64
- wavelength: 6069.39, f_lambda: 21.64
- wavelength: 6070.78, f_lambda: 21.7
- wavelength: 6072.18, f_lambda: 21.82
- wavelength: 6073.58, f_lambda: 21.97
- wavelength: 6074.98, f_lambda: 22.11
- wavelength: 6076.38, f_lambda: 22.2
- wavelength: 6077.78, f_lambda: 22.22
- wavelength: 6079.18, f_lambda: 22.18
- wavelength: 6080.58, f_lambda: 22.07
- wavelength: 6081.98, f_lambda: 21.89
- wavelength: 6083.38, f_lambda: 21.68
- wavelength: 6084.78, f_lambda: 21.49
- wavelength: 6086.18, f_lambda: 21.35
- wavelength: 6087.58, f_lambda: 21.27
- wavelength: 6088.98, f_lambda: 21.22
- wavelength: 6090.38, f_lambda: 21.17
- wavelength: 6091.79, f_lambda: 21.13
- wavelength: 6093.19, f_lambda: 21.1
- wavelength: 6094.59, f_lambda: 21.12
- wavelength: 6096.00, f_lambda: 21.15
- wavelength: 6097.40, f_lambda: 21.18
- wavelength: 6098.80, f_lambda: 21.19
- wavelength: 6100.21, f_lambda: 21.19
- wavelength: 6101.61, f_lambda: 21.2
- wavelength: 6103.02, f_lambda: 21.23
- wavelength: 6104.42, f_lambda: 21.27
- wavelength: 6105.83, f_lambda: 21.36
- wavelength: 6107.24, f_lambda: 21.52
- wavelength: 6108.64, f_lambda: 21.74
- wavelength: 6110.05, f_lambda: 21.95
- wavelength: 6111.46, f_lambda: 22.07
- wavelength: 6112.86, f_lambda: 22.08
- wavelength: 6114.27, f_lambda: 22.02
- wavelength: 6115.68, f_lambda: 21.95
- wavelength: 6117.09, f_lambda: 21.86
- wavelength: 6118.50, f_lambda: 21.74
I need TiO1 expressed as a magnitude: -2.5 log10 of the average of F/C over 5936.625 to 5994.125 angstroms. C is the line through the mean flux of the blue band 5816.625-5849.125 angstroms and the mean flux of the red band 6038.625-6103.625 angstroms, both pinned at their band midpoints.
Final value 0.044 mag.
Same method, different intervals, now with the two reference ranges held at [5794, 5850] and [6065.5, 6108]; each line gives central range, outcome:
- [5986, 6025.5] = 0.03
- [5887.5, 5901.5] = 0.25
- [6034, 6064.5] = -0.03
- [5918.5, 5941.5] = 0.05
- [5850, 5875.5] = 0.04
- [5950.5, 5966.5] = 0.03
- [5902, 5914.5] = 0.10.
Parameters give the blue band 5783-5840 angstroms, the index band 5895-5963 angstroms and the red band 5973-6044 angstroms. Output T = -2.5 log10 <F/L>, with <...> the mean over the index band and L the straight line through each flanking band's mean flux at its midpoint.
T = 0.05 mag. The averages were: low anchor 22.2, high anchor 21.3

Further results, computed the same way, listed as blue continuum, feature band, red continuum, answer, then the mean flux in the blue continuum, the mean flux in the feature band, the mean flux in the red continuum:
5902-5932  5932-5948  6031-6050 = -0.01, 20.6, 21.1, 22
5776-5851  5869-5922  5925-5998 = 0.10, 22.1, 19.7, 21.2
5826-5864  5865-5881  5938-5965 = 0.03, 22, 21.2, 21.3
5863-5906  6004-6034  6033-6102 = 0.00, 19.5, 21.2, 21.8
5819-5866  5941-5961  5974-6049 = 0.02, 22.1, 21.3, 21.4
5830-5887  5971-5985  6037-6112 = 0.02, 21.5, 21.3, 21.8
